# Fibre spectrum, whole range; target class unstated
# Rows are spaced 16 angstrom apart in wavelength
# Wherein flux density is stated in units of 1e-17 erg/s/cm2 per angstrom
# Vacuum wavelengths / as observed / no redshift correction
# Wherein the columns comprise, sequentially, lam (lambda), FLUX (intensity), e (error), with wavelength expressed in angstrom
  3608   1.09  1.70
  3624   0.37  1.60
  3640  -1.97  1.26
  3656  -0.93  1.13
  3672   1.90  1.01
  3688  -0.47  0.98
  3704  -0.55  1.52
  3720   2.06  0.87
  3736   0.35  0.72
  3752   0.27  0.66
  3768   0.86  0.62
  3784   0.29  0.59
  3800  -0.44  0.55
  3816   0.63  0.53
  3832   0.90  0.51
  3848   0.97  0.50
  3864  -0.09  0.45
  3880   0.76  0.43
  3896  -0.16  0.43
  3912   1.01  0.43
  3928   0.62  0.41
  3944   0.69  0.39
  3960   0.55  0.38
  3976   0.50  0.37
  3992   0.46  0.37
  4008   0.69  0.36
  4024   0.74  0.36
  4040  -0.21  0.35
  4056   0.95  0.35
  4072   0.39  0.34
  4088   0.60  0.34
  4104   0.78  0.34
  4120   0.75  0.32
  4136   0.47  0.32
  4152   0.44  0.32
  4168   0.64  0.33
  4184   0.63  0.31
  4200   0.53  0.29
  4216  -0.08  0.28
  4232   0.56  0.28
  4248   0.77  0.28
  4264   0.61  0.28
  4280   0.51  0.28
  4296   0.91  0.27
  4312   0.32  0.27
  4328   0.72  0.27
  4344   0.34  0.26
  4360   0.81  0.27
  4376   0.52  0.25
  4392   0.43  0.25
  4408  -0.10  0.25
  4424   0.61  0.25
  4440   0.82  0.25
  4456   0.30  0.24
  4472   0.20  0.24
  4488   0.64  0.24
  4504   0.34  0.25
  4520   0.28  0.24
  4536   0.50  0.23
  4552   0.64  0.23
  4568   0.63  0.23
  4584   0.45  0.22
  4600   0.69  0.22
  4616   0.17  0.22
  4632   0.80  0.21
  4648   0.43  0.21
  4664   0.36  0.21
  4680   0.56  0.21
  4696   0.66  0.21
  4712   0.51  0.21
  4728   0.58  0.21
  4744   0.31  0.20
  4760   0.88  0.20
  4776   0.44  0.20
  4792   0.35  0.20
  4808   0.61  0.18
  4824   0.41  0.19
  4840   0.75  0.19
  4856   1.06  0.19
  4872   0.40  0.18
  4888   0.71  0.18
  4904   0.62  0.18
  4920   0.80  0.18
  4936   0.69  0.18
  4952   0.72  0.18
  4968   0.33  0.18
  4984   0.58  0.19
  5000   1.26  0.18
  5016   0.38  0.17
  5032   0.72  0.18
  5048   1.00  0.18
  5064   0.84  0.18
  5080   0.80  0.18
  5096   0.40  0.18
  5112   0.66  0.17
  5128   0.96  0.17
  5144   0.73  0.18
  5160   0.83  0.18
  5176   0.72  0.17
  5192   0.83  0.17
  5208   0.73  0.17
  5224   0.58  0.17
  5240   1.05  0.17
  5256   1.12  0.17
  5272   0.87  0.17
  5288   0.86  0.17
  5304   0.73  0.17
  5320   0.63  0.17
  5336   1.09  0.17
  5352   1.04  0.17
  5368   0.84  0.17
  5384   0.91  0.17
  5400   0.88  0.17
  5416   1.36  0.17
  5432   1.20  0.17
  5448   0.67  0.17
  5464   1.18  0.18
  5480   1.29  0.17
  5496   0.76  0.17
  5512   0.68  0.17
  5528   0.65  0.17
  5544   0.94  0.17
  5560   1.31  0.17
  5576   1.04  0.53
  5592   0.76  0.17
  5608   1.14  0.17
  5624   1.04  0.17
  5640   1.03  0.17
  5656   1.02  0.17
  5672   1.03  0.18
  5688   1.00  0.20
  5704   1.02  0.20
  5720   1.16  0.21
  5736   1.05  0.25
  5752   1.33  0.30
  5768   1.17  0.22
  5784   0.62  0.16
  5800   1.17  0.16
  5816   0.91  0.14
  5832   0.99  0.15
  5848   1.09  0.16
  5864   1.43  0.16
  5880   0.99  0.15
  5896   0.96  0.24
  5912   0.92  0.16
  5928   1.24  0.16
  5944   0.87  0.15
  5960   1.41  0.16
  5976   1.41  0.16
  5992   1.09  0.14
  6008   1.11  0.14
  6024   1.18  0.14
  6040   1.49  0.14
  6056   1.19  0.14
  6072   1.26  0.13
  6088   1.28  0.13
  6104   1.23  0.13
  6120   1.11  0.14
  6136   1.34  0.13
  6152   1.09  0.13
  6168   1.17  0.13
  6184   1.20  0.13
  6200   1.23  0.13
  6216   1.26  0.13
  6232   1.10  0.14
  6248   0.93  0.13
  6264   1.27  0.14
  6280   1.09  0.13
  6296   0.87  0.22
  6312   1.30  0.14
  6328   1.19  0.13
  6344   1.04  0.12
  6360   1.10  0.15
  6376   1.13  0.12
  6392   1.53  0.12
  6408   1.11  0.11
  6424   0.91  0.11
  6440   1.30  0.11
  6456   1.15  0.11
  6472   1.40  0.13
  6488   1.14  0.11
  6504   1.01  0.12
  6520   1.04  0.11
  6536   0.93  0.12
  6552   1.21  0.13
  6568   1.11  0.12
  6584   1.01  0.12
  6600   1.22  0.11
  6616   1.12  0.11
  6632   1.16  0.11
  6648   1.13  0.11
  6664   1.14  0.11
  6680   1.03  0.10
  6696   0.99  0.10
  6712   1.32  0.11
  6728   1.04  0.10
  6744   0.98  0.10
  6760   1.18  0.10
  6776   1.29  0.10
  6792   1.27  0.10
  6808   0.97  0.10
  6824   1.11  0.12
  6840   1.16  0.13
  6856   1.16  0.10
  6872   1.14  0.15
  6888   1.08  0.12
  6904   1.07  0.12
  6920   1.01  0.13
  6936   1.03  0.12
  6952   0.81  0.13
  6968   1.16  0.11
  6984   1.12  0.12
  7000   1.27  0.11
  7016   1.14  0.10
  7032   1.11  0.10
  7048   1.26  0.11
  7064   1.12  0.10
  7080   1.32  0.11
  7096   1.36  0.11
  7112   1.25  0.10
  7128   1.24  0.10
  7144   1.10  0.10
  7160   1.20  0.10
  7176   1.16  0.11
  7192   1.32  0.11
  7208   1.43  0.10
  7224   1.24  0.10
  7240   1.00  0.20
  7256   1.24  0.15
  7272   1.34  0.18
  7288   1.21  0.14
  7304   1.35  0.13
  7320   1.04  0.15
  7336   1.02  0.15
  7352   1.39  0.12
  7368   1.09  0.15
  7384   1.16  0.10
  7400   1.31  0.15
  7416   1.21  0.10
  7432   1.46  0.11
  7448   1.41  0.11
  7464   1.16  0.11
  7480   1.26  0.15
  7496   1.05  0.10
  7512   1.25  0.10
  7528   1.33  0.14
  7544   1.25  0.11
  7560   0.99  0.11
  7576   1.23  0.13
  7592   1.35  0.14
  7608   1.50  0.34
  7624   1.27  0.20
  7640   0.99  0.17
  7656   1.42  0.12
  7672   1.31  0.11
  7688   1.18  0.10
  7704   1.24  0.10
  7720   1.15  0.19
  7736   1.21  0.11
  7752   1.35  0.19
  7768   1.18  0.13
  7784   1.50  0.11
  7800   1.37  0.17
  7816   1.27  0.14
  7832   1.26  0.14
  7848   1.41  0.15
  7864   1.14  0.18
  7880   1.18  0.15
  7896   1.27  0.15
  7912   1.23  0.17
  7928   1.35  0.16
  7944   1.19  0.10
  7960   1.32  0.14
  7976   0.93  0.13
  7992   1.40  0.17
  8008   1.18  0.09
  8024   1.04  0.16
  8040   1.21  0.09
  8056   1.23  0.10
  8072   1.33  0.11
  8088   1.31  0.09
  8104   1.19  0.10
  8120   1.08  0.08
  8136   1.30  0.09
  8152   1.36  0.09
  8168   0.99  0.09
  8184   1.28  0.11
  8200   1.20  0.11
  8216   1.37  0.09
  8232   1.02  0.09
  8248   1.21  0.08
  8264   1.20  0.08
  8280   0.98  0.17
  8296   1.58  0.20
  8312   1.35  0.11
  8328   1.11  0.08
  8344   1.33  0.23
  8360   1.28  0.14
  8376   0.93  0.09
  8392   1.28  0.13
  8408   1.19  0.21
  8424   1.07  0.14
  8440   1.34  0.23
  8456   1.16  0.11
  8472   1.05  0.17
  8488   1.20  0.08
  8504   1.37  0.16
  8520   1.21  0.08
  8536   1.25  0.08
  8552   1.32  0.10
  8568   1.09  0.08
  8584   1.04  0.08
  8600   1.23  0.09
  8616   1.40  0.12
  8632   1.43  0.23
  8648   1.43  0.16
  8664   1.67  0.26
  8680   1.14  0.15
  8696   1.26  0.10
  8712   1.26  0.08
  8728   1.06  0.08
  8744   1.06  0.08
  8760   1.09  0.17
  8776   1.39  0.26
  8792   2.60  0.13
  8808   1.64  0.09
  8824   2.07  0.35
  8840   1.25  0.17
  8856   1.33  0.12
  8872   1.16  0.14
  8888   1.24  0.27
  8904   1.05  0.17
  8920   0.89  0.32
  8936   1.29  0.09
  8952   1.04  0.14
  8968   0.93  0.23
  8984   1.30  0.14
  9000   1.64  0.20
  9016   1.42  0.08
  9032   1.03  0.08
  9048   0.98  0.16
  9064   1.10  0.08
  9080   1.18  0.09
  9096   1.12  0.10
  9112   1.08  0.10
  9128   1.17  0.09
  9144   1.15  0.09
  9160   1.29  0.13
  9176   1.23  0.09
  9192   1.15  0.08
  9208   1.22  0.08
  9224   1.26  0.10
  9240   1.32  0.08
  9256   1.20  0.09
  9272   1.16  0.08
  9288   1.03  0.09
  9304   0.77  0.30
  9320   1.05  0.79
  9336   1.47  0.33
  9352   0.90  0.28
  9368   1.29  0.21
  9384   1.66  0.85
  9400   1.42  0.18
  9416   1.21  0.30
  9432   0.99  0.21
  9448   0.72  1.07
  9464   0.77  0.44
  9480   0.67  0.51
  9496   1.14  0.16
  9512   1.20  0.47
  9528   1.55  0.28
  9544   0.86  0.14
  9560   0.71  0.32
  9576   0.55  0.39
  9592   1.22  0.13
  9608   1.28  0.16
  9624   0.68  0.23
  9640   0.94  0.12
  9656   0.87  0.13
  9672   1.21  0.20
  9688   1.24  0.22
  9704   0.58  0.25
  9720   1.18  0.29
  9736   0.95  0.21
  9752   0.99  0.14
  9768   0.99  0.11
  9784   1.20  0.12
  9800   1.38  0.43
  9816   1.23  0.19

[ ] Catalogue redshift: 0.34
